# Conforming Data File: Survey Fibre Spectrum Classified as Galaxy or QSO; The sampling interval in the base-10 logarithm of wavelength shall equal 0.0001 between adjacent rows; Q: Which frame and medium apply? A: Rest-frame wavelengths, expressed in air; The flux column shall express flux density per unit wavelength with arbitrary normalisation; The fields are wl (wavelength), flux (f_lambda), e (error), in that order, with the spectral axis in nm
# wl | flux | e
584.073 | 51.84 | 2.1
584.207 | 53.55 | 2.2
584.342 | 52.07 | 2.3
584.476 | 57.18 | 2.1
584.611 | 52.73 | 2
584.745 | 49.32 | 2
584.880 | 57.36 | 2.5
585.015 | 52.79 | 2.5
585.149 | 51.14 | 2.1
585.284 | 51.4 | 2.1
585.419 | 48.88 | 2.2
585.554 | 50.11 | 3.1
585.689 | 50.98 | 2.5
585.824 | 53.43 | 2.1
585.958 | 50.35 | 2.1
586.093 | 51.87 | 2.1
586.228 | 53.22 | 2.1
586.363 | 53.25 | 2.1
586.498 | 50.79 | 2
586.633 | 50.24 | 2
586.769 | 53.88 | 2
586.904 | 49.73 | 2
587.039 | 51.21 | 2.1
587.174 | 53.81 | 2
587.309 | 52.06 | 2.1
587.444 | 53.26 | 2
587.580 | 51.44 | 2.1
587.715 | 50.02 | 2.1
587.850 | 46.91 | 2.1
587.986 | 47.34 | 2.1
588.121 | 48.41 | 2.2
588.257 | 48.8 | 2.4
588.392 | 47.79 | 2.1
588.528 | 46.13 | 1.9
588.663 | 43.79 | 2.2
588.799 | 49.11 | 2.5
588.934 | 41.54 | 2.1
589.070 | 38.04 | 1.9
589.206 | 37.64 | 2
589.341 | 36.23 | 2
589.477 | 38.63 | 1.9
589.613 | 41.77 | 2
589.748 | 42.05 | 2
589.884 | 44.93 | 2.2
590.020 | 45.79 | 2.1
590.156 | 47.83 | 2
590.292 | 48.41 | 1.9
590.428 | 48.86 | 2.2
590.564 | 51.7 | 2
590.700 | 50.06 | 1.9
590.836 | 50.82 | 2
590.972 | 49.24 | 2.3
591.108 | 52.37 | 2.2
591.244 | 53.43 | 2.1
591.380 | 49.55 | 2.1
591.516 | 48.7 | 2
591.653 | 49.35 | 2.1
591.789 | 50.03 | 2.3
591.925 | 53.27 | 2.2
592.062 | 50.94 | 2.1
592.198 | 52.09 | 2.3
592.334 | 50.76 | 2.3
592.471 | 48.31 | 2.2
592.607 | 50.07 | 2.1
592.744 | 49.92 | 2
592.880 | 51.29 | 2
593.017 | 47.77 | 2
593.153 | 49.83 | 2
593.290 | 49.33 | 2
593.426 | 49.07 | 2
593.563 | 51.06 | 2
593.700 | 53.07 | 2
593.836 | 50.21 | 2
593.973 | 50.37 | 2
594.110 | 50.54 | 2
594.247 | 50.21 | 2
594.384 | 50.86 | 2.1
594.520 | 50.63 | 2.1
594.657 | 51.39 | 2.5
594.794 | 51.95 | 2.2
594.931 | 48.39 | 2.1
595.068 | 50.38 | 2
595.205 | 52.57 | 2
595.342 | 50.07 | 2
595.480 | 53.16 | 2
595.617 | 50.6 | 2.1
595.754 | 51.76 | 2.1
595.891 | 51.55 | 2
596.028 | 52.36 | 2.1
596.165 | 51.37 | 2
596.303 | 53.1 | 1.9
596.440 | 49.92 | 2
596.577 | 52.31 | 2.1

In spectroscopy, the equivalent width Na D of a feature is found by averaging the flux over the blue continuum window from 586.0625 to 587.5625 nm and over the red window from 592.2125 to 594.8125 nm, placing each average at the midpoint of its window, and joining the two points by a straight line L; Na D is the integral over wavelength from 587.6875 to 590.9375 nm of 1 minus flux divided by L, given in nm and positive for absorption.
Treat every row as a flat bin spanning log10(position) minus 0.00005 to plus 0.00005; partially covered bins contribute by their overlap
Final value 0.37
